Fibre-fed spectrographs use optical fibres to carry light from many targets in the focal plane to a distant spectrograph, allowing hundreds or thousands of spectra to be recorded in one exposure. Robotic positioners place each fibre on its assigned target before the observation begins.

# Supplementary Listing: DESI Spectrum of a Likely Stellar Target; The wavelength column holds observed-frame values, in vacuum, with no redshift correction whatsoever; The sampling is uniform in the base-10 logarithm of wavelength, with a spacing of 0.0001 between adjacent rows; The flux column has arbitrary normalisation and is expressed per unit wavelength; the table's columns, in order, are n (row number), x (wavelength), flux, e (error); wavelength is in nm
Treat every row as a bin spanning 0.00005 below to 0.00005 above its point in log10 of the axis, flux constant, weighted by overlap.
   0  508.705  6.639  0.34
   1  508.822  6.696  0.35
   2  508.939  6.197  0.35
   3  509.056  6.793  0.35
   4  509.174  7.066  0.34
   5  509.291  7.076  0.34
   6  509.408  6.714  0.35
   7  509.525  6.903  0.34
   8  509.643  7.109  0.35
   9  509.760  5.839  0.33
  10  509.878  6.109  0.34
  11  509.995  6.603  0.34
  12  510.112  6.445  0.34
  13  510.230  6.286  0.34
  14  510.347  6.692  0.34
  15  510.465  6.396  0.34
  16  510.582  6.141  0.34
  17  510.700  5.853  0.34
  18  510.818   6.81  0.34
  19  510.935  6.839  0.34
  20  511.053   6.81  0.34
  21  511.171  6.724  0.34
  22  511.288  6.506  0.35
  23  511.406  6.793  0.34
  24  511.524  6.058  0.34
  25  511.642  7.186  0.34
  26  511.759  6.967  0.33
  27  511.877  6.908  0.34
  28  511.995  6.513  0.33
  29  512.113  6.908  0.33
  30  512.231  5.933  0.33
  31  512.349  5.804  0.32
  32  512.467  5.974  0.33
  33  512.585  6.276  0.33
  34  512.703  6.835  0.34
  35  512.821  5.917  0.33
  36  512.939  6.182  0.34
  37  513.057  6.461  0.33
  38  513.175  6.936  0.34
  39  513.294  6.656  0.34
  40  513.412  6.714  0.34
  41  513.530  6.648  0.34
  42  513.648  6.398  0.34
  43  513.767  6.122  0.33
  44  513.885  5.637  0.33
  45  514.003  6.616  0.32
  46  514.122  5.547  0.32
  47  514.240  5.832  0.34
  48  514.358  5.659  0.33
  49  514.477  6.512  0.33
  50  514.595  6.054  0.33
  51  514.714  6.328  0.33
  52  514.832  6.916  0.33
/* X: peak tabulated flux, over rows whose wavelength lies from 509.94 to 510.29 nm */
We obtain 6.603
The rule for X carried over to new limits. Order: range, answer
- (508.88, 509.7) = 7.109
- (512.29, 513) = 6.835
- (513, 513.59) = 6.936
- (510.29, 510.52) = 6.692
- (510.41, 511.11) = 6.839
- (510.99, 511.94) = 7.186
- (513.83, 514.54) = 6.616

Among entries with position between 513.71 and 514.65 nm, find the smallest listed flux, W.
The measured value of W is 5.547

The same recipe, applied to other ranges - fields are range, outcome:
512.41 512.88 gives 5.917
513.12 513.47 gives 6.656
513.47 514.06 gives 5.637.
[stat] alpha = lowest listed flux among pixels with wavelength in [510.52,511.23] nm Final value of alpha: 5.853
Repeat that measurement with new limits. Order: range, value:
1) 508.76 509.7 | 6.197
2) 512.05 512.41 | 5.804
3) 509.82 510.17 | 6.109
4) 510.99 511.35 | 6.506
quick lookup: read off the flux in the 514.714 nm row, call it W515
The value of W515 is 6.328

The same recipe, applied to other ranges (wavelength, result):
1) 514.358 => 5.659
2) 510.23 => 6.286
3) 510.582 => 6.141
